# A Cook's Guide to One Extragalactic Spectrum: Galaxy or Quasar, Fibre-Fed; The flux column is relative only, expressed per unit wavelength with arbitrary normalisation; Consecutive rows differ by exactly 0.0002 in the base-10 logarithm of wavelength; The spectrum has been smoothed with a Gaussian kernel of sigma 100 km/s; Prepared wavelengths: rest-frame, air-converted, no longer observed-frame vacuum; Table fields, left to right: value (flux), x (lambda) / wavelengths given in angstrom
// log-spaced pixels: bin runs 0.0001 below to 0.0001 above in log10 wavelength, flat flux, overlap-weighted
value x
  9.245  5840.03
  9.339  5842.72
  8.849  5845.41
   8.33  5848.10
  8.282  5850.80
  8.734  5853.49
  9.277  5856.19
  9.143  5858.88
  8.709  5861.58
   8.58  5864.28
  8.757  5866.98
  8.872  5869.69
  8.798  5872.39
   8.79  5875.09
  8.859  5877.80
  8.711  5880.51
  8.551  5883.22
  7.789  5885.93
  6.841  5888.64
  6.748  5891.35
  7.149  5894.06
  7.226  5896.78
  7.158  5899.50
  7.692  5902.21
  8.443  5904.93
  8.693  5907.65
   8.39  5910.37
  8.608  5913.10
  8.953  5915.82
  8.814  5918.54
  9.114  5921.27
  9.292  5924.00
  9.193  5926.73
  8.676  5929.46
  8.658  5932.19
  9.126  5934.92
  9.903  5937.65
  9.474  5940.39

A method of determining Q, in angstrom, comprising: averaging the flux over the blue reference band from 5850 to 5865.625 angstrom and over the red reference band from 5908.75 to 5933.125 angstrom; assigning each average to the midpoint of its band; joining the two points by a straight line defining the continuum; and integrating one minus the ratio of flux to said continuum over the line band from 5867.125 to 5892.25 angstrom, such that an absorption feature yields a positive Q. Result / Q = 1.6 angstrom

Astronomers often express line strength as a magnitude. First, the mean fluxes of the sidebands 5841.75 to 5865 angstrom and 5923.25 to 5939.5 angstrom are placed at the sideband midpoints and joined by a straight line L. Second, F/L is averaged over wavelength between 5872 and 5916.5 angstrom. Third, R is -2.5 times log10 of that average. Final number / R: 0.12 mag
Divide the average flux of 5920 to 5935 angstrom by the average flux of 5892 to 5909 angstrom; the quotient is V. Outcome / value 1.17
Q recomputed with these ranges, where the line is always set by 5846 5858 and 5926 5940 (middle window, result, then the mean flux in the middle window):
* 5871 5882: 0.0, 8.79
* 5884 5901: 3.3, 7.21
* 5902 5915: 0.8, 8.45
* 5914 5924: 0.1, 8.99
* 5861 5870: 0.1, 8.71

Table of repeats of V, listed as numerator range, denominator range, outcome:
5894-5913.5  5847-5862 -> 0.91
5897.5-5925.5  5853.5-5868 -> 0.96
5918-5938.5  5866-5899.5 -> 1.13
